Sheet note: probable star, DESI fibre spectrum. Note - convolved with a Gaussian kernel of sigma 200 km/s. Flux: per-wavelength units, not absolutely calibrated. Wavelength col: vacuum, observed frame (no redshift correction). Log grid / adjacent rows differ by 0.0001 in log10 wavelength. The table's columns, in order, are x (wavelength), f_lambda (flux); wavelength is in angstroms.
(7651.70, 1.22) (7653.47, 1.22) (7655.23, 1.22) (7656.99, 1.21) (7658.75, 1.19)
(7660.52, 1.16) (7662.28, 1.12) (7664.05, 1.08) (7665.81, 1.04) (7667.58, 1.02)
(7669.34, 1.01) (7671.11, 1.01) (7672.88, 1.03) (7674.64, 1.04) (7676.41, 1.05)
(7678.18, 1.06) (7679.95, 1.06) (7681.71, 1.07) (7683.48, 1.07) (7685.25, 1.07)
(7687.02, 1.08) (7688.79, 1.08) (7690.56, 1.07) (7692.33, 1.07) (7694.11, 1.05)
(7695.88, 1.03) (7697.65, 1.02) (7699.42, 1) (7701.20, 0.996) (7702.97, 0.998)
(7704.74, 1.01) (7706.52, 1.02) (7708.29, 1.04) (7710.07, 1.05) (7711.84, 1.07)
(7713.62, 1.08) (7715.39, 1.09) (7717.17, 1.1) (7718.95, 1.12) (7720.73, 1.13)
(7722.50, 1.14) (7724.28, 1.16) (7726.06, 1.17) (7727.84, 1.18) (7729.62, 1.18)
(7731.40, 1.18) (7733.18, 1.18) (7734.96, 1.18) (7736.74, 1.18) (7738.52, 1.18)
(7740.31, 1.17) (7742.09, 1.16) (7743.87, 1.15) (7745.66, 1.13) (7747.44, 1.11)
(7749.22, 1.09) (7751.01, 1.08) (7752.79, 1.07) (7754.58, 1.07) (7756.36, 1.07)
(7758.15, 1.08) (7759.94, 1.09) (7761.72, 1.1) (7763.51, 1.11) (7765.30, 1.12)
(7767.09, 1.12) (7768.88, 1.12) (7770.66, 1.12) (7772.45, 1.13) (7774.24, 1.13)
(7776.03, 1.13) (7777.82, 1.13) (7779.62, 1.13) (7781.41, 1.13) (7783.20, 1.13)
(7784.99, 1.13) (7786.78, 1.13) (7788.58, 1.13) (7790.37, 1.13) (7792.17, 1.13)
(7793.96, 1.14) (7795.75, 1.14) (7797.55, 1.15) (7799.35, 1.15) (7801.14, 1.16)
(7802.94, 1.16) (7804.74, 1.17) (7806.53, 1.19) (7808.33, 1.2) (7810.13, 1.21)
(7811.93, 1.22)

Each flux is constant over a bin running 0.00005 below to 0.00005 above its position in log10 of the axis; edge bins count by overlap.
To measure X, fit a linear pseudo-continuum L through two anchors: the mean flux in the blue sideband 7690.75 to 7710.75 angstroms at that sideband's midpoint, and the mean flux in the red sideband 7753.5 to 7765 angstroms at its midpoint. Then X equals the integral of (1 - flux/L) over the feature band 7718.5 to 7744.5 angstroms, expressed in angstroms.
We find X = -2.60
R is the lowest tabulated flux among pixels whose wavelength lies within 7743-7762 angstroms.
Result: 1.07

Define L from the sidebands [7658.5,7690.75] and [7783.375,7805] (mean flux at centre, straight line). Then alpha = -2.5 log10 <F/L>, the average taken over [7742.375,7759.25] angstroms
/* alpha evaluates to 0.02 mag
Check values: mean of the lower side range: 1.07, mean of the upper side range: 1.14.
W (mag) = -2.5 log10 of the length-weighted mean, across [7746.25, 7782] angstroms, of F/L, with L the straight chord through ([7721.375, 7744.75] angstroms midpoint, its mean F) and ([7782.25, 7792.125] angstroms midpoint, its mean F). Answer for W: 0.04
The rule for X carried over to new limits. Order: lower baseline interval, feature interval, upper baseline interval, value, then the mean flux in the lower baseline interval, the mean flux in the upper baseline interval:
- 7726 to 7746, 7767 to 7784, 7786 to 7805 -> 0.4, 1.17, 1.14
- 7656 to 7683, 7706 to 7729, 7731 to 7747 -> 0.7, 1.08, 1.17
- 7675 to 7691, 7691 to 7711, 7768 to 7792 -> 1.0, 1.07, 1.13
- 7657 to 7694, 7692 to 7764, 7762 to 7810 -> 0.3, 1.07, 1.14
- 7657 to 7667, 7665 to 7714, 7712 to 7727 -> 3.5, 1.12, 1.12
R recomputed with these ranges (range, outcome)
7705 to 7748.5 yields 1.02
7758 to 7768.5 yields 1.08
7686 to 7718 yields 0.996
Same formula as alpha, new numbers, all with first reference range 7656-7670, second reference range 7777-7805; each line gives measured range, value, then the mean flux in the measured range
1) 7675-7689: 0.05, 1.07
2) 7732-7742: -0.05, 1.18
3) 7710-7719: 0.03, 1.09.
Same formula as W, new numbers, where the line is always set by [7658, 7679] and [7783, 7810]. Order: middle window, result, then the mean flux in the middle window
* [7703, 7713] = 0.06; 1.04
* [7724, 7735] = -0.07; 1.18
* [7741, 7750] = -0.01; 1.13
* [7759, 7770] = 0.02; 1.11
